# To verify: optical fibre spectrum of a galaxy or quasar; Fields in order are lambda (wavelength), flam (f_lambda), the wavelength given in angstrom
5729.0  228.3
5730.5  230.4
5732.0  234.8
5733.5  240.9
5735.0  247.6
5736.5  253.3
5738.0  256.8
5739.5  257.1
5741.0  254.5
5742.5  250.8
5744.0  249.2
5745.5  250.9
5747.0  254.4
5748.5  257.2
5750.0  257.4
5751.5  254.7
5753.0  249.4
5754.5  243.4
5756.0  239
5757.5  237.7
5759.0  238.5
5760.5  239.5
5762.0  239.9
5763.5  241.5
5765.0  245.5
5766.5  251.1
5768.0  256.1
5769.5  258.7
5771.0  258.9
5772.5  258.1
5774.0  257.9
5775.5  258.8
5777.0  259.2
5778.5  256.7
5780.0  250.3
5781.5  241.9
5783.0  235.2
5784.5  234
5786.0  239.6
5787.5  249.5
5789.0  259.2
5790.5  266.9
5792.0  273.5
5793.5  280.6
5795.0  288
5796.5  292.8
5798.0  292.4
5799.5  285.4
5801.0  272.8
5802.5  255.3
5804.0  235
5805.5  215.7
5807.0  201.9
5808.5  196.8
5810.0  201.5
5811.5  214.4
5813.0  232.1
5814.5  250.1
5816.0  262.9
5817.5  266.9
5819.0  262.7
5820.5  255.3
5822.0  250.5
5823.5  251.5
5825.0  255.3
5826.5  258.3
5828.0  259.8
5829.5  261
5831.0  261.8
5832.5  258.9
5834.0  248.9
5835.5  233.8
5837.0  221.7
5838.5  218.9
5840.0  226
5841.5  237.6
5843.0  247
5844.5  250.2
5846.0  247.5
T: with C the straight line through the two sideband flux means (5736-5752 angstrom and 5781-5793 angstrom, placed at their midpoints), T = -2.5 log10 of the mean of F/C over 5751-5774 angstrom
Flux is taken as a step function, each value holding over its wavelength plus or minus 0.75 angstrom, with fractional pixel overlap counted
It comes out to 0.02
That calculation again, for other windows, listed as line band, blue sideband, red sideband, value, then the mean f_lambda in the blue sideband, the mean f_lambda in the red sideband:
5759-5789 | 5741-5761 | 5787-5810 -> 0.013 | 248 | 256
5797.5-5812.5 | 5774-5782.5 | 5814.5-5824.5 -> 0.088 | 253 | 258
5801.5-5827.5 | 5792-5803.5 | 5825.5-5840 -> 0.100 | 280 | 246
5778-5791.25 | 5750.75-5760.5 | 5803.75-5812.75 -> -0.104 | 243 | 211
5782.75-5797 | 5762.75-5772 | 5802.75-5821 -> -0.086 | 252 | 233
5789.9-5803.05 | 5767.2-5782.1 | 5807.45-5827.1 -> -0.125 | 256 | 242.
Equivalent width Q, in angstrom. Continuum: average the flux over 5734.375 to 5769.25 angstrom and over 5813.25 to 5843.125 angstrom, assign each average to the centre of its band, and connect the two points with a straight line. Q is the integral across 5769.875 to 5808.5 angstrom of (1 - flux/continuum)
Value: -1.0 angstrom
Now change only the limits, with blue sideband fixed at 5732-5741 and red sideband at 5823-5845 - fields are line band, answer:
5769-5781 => -0.41 angstrom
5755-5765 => 0.37 angstrom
